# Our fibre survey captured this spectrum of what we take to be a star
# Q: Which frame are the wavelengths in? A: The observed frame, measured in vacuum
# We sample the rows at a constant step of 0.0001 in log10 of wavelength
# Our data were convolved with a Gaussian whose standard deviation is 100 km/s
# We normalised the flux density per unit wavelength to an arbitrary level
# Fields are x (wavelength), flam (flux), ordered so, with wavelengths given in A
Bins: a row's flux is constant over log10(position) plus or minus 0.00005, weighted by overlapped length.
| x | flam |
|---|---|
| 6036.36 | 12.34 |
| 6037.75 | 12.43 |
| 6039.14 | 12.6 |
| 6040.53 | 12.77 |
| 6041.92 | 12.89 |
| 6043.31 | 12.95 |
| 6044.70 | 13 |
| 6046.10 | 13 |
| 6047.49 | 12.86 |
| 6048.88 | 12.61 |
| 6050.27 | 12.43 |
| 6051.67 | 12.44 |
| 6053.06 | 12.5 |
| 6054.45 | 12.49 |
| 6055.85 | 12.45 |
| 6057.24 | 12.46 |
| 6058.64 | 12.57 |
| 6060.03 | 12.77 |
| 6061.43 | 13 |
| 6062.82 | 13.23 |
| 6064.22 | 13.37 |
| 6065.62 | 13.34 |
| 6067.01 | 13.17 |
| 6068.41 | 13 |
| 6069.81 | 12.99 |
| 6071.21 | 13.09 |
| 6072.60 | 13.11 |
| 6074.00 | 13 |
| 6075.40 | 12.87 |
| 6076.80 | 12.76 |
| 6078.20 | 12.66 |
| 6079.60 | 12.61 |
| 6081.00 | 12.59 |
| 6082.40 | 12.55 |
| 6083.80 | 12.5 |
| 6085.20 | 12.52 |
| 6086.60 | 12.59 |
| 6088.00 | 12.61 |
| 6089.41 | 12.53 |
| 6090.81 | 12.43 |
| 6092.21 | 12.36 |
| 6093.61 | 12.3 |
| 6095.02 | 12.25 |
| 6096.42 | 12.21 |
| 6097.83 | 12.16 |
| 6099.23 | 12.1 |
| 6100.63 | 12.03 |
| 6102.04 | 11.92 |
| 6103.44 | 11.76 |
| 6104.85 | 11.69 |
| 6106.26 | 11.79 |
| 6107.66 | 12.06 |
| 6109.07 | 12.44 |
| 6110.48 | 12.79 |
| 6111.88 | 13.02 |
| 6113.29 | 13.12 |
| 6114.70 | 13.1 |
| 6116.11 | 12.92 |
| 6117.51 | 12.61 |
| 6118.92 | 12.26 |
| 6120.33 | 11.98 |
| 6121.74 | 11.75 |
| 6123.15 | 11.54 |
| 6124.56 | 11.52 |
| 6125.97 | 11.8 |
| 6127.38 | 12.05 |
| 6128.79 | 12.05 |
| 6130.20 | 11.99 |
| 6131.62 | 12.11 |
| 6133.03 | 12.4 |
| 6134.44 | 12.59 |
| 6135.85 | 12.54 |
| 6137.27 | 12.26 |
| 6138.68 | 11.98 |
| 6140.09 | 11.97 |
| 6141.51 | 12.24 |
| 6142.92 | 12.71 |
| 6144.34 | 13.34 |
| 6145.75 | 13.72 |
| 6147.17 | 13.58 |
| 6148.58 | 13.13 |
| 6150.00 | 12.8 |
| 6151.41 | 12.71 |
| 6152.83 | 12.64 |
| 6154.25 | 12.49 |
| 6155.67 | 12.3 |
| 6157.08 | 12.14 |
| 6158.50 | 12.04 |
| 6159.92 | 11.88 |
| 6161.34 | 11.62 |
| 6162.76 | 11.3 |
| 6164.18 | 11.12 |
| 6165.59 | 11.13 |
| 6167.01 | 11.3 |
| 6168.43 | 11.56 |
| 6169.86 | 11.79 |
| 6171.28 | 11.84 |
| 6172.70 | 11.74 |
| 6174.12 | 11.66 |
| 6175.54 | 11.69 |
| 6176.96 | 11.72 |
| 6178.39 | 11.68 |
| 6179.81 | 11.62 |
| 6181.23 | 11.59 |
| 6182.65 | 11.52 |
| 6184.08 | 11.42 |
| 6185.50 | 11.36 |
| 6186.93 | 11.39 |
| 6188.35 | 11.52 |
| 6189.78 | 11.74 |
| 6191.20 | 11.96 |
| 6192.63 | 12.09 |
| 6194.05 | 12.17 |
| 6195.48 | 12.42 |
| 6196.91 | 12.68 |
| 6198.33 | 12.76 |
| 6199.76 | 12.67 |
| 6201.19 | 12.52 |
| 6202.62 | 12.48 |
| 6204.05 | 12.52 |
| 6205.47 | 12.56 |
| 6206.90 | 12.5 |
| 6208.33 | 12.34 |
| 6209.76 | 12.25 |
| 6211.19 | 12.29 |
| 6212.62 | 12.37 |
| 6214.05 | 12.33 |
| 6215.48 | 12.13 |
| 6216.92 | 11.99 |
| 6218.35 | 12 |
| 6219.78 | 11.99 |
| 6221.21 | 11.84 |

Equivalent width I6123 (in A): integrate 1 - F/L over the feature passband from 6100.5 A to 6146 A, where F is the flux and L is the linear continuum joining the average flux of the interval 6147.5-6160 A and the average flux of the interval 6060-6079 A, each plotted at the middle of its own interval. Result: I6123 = 1.5 A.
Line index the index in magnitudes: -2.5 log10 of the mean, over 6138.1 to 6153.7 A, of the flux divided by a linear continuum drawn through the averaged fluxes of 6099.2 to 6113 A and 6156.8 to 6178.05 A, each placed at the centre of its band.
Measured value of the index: -0.09 mag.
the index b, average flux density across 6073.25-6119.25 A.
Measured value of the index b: 12.5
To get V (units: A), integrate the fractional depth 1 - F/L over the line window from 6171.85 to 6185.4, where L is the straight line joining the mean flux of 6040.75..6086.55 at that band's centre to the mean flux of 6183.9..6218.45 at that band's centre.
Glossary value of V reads 0.7 A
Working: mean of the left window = 12.8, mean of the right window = 12.2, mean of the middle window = 11.6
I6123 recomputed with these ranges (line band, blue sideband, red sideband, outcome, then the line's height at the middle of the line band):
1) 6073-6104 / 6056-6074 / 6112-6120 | 1.1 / 12.9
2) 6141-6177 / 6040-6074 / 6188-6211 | 0.9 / 12.5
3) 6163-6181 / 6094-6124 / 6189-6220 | 1.1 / 12.3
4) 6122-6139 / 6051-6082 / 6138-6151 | 1.0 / 12.8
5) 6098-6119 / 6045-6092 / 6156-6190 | -0.1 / 12.3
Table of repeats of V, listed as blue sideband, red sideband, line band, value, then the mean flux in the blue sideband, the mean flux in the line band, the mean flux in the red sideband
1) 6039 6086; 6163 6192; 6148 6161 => -0.7 A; 12.8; 12.4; 11.6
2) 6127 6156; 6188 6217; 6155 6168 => 0.9 A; 12.6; 11.7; 12.3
